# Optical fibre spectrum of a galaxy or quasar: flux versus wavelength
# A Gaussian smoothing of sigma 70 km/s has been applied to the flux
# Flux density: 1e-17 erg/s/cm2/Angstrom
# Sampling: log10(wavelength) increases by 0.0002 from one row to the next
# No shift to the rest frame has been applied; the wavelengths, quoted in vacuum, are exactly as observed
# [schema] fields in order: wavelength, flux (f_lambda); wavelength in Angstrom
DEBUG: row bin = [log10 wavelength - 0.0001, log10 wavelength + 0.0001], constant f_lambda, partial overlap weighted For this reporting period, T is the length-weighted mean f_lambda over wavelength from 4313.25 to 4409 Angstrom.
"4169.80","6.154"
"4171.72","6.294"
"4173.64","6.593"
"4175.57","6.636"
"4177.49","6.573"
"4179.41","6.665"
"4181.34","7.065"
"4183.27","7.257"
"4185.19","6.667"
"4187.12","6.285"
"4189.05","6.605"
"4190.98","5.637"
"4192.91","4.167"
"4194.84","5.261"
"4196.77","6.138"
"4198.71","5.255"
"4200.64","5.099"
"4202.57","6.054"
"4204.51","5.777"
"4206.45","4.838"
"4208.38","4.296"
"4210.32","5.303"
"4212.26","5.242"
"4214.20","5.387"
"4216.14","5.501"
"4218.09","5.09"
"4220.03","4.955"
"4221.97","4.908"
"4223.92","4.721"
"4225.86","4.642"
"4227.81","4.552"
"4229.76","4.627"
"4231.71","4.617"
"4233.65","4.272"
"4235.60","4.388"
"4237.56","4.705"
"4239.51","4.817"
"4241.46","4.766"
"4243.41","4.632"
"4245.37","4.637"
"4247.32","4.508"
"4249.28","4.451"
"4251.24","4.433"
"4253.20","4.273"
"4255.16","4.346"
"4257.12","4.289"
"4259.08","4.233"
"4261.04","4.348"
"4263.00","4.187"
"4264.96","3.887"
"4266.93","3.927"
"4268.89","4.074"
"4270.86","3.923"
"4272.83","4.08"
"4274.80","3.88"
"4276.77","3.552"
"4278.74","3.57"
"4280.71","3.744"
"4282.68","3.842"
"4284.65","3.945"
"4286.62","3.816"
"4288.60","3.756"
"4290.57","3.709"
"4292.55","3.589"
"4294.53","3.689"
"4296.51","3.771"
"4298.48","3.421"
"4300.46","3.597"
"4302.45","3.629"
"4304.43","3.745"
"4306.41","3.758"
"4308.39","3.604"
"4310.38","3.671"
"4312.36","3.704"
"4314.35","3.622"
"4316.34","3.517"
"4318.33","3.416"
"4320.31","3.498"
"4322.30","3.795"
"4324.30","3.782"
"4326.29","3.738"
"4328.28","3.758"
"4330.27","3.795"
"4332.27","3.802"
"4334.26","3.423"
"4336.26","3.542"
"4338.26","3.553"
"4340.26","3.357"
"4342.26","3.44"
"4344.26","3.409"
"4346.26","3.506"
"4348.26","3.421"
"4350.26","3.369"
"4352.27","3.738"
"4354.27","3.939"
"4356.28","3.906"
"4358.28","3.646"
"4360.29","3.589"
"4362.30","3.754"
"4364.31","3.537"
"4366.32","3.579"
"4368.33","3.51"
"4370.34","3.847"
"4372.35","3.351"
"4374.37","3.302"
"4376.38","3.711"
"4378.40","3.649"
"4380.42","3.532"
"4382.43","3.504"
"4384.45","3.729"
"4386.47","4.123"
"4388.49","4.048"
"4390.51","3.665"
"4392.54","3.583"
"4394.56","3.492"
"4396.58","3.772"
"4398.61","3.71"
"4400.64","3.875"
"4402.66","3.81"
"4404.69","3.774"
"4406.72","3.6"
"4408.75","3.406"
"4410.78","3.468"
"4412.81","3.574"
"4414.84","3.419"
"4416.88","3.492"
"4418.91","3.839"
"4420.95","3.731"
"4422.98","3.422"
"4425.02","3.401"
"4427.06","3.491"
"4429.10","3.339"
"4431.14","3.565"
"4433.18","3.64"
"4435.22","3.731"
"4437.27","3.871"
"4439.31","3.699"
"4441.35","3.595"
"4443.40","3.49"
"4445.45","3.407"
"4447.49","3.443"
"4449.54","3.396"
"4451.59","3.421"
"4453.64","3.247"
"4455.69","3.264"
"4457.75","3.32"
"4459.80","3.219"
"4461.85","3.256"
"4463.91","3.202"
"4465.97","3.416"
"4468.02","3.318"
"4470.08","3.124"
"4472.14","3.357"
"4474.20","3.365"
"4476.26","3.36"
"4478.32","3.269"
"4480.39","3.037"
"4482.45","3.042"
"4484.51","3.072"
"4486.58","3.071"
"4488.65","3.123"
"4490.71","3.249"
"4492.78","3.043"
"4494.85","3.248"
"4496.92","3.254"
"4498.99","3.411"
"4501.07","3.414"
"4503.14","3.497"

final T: 3.64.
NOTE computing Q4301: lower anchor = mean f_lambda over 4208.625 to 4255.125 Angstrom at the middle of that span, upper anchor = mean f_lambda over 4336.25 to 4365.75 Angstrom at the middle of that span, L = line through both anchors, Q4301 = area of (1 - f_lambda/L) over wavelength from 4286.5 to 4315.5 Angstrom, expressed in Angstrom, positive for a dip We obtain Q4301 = 2.9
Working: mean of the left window 4.74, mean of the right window 3.58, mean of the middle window 3.67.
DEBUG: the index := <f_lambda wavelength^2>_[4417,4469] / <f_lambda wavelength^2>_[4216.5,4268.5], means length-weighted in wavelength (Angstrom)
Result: 0.84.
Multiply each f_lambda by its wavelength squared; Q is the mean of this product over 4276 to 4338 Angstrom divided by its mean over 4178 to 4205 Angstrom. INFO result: 0.6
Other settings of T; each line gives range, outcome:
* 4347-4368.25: 3.64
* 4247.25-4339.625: 3.82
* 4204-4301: 4.34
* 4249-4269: 4.22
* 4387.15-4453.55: 3.6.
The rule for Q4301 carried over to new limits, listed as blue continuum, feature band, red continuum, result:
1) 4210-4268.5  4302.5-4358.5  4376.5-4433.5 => 6.13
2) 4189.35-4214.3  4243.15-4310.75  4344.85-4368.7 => 8.13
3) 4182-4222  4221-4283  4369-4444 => 9.35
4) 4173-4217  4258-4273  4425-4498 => 3.16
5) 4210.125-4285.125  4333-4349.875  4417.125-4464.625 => 2.18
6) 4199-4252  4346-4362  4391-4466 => 1.46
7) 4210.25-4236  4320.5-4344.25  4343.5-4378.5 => 1.49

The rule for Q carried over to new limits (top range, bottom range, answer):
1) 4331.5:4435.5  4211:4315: 0.91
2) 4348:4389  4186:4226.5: 0.74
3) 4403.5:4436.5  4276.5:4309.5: 1.02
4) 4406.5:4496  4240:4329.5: 0.93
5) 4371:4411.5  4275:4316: 1.04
